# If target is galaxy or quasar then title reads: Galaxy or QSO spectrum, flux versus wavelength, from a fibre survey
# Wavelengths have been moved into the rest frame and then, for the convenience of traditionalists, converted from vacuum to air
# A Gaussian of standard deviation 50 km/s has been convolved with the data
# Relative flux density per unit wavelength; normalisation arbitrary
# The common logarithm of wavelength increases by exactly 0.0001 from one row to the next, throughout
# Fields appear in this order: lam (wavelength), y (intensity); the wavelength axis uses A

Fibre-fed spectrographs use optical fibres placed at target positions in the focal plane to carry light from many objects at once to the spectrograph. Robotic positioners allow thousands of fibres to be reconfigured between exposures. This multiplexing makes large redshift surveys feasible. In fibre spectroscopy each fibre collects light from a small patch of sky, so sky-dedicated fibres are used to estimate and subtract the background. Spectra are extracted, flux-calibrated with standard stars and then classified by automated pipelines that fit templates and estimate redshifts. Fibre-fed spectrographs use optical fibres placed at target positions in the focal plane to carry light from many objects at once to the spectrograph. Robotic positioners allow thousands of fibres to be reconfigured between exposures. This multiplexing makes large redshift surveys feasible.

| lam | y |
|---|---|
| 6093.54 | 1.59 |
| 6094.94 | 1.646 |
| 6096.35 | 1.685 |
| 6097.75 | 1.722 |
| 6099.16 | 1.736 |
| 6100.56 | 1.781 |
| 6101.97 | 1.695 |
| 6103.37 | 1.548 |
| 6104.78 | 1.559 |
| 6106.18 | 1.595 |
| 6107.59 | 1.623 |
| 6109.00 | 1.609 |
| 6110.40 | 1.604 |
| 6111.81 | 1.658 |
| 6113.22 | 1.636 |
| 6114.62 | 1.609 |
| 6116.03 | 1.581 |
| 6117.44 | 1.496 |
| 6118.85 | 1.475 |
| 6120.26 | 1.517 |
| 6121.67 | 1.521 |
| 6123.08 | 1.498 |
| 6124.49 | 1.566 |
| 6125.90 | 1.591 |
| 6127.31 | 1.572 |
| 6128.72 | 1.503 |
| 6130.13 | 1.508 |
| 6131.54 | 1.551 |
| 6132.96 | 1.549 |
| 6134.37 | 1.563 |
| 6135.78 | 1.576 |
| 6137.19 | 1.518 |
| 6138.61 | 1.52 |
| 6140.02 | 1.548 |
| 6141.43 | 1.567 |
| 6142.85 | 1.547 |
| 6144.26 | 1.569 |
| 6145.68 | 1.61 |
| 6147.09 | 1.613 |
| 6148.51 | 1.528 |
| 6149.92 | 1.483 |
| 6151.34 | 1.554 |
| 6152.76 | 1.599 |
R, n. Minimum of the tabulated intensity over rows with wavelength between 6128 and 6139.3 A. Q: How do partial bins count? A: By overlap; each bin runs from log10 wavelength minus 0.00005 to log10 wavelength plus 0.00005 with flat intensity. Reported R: 1.503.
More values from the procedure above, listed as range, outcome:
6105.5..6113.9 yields 1.595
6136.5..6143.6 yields 1.518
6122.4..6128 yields 1.498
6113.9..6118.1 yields 1.496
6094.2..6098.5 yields 1.646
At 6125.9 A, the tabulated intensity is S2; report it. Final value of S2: 1.591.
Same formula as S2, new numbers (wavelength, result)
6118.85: 1.475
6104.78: 1.559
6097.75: 1.722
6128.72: 1.503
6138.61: 1.52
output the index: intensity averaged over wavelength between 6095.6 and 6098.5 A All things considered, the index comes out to 1.7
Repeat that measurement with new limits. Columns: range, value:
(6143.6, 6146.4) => 1.59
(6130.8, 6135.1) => 1.55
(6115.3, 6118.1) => 1.54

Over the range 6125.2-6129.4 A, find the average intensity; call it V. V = 1.56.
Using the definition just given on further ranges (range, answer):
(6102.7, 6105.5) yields 1.55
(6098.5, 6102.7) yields 1.74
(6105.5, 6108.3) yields 1.6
